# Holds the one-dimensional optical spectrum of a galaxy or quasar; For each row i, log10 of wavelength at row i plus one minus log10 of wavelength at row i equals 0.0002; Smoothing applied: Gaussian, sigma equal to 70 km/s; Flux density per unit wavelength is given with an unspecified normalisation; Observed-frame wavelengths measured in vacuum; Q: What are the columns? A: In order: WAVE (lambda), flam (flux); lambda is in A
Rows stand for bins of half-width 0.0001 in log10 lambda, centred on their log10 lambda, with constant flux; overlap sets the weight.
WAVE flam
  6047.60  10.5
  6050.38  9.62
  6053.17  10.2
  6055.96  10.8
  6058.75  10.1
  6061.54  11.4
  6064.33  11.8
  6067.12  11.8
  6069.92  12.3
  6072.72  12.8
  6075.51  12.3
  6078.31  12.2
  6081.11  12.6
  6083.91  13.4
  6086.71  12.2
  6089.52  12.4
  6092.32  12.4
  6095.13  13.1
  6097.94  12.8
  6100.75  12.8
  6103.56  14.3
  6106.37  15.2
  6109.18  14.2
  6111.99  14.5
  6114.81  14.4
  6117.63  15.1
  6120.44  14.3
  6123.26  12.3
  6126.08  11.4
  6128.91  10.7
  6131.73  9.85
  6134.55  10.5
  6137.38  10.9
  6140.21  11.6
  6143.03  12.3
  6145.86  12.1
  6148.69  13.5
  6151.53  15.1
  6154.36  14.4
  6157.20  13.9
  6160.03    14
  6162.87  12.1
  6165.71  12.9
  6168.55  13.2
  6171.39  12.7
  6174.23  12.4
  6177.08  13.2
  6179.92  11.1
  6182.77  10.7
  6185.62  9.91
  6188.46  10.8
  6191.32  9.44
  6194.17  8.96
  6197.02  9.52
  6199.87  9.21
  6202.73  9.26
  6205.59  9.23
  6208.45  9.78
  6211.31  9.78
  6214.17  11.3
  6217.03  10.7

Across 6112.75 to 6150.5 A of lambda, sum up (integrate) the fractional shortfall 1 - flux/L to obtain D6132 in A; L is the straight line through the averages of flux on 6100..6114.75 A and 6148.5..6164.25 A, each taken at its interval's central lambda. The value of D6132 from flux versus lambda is 4.78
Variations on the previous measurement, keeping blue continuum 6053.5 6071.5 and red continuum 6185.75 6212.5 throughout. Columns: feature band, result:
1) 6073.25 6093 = -2.63 A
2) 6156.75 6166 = -2.89 A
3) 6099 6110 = -3.38 A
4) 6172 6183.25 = -2.47 A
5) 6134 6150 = -2.46 A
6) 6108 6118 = -3.60 A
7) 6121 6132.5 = -0.96 A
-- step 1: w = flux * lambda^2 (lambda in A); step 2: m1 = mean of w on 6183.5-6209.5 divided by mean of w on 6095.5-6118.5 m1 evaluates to 0.70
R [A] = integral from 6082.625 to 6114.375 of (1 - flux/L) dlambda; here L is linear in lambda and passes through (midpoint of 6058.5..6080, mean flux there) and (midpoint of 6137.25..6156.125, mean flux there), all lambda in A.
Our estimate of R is -2.8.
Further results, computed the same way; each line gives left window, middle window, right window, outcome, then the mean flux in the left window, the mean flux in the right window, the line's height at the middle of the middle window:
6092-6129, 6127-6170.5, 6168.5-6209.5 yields -1.6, 13.5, 10.5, 12.1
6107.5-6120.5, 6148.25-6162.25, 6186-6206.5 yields -2.4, 14.5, 9.52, 12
